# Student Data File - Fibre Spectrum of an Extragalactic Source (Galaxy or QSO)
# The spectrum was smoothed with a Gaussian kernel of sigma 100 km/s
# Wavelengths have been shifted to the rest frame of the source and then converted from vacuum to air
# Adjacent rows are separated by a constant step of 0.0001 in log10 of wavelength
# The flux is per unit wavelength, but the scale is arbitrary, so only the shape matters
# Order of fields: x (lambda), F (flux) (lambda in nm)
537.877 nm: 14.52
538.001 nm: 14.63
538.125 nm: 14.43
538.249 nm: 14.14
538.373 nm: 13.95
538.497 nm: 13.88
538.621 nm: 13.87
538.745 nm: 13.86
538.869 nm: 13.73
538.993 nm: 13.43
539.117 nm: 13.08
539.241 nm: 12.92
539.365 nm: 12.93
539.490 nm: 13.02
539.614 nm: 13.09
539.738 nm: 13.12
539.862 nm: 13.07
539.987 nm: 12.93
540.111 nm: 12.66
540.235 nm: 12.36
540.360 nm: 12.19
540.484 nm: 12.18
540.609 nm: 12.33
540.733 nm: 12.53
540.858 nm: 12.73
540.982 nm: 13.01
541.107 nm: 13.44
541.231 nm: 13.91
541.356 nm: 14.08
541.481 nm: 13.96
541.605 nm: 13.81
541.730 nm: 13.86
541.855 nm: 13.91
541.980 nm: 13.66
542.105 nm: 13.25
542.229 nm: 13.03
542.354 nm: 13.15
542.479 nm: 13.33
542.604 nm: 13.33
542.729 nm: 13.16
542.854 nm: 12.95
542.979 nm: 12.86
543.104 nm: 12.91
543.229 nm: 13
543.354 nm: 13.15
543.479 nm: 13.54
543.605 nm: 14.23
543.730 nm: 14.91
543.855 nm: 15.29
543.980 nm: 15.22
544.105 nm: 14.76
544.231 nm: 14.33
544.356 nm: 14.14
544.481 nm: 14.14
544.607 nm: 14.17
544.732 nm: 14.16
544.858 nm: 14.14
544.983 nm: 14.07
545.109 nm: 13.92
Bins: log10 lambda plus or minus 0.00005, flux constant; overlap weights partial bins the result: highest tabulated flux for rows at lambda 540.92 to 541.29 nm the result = 13.91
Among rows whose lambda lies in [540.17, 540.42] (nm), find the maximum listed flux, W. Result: 12.36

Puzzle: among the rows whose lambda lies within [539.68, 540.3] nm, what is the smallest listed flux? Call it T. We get 12.36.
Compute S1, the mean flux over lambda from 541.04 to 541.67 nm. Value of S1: 13.8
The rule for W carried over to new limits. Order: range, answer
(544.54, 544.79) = 14.17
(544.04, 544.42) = 14.76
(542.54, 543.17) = 13.33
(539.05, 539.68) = 13.09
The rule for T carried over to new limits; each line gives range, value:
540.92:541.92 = 13.01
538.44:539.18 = 13.08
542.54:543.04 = 12.86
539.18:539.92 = 12.92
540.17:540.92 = 12.18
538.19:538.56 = 13.88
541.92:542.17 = 13.25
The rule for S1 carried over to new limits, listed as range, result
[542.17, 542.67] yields 13.2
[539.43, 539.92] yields 13.1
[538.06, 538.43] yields 14.2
